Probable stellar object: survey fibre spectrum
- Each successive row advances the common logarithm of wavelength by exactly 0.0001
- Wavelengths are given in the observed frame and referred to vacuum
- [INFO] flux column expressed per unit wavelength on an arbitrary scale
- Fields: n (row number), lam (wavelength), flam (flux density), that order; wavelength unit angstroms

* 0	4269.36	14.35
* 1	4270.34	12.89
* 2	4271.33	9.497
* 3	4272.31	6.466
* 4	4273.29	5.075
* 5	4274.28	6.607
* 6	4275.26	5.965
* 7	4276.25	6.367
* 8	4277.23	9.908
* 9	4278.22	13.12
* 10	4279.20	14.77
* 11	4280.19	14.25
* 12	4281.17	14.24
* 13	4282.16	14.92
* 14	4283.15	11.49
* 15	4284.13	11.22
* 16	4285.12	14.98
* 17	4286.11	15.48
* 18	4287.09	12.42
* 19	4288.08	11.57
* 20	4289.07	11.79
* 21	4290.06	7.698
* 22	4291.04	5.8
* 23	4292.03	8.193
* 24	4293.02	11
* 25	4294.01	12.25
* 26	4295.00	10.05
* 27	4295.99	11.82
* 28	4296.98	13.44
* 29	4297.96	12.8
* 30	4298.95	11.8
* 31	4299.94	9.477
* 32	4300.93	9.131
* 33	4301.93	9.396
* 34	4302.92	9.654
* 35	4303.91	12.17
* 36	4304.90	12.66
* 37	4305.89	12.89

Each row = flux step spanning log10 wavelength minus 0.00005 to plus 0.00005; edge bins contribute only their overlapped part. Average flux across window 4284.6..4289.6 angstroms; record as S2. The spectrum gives 13.2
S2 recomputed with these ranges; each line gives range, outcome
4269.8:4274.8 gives 8.16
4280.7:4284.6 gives 13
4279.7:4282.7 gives 14.4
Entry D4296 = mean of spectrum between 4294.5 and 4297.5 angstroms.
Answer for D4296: 11.8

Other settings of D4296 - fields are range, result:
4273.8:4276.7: 6.31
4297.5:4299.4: 12.3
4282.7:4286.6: 13.3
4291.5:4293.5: 9.51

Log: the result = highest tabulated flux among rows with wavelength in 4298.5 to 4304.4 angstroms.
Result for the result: 12.17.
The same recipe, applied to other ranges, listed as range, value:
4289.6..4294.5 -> 12.25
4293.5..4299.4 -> 13.44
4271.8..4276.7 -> 6.607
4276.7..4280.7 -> 14.77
